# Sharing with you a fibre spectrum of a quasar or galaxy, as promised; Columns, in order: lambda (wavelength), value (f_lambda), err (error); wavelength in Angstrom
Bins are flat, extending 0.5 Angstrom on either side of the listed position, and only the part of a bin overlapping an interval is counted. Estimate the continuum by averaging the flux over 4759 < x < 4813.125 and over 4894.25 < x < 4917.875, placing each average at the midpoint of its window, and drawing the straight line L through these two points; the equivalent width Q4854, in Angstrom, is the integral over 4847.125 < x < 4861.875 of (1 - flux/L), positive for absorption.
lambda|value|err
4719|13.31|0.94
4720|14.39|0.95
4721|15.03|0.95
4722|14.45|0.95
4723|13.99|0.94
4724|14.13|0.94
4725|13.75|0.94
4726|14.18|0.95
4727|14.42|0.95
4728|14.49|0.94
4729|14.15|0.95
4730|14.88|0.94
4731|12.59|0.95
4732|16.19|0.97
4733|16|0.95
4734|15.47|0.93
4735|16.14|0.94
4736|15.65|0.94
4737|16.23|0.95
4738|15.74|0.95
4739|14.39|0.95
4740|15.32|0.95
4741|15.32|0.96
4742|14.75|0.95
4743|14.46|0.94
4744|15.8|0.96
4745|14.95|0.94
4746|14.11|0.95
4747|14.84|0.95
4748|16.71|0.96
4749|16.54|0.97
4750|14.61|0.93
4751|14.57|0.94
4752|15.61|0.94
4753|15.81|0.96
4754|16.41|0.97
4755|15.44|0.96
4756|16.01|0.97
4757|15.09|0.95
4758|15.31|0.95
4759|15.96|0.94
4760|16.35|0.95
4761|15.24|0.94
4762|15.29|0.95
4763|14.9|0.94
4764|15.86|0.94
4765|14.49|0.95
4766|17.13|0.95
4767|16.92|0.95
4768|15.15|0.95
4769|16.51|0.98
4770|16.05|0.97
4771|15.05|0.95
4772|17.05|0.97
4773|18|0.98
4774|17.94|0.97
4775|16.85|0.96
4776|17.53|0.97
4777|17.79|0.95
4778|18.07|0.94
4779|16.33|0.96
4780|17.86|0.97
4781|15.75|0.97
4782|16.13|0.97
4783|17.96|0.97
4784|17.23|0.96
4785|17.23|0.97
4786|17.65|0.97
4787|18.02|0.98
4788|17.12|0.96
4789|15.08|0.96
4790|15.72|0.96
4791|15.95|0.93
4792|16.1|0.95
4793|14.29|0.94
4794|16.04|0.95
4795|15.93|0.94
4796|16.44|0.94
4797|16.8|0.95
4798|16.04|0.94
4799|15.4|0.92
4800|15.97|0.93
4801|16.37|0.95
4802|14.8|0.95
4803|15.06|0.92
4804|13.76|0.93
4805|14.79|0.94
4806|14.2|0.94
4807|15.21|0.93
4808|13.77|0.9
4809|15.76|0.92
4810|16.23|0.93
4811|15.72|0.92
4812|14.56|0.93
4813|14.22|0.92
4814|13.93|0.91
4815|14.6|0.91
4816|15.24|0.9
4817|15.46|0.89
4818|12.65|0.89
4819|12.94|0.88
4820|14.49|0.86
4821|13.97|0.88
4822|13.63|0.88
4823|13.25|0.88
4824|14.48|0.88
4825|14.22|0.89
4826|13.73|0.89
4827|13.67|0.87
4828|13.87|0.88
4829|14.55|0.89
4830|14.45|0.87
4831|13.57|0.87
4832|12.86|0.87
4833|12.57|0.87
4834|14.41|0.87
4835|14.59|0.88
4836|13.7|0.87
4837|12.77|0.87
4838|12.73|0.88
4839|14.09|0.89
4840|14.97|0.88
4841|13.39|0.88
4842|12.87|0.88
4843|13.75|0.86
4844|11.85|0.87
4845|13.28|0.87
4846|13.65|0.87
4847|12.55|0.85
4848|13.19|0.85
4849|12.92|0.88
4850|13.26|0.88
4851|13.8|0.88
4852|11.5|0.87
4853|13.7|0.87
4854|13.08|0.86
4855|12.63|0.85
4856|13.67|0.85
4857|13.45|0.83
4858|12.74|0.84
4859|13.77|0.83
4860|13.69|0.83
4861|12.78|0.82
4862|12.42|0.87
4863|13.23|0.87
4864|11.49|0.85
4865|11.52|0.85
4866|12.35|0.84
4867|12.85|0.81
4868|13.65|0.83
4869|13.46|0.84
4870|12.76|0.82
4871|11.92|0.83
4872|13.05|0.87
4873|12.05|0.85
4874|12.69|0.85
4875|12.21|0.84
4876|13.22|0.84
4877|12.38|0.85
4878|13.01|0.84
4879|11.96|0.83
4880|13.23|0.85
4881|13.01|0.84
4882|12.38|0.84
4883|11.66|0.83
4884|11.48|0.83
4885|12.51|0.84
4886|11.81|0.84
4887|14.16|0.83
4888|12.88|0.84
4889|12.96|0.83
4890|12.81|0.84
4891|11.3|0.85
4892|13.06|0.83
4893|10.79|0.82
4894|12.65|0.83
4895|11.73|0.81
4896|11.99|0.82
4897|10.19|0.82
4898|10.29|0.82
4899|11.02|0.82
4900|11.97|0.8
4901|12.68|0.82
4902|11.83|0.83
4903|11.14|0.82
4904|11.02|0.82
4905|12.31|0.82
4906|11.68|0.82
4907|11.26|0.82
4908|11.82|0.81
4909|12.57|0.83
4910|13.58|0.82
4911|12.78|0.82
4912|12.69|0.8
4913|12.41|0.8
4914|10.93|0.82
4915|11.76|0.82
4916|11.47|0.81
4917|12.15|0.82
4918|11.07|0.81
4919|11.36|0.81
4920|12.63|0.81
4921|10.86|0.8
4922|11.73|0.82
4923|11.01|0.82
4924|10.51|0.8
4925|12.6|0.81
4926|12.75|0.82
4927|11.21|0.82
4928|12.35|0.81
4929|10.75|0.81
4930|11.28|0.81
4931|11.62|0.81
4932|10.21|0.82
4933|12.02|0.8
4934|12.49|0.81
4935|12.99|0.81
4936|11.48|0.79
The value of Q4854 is 0.55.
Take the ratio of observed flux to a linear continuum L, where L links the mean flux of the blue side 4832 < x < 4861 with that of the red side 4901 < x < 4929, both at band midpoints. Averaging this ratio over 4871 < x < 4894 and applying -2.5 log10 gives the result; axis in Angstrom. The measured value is 0.00 mag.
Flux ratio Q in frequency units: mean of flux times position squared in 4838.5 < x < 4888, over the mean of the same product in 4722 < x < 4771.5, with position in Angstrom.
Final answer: 0.9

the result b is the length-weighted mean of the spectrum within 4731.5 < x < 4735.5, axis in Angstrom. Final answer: 15.9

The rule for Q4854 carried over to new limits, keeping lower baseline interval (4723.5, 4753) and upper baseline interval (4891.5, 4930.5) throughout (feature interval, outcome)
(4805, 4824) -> -1.2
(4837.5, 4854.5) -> -0.3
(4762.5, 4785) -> -3.6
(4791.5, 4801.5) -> -1.4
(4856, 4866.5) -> -0.1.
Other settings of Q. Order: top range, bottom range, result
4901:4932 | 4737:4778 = 0.79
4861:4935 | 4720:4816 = 0.81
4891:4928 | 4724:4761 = 0.83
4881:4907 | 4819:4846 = 0.90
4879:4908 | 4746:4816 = 0.79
